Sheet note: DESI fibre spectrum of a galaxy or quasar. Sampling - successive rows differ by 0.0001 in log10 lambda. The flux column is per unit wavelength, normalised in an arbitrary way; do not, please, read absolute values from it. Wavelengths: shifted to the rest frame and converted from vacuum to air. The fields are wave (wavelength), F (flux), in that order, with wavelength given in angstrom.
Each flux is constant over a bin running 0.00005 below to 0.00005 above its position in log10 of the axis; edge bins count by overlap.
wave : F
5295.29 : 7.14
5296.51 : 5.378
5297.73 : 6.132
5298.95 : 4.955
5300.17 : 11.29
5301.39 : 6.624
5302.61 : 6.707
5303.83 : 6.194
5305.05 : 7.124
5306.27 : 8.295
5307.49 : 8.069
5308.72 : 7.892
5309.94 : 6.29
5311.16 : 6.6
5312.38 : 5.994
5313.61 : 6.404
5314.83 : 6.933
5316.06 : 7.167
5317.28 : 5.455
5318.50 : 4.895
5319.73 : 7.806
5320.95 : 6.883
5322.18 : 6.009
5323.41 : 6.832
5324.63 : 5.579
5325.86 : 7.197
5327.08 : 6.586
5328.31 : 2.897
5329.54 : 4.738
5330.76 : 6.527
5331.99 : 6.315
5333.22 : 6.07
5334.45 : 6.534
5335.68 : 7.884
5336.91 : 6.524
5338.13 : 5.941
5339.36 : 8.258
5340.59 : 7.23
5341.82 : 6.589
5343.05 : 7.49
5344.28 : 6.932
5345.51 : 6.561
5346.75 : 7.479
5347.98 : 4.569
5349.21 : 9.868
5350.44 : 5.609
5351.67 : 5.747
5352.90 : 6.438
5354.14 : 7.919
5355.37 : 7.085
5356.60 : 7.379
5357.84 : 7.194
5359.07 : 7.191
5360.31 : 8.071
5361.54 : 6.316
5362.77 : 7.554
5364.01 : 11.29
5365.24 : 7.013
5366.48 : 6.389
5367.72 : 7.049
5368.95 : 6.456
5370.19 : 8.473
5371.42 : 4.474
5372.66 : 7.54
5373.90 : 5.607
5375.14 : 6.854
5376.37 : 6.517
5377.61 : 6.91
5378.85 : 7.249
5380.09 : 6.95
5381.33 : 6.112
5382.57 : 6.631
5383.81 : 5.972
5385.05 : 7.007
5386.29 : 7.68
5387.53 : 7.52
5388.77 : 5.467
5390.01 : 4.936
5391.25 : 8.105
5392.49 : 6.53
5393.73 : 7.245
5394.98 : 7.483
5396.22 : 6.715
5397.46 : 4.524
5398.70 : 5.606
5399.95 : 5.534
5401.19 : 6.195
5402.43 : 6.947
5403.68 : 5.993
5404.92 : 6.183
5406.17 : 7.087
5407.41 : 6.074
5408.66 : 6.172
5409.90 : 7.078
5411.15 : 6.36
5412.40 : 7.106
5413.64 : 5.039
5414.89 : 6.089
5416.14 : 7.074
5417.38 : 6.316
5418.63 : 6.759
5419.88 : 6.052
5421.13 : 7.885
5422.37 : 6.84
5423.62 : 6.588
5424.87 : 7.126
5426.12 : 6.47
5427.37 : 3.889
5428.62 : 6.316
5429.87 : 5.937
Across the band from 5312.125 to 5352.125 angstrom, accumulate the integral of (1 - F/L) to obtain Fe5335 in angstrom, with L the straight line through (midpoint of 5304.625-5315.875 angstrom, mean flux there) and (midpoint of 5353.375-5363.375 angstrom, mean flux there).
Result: 3.94 angstrom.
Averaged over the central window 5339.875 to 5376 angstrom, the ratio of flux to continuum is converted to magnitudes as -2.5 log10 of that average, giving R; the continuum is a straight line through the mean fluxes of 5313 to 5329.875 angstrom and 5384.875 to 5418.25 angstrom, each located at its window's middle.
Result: -0.13 mag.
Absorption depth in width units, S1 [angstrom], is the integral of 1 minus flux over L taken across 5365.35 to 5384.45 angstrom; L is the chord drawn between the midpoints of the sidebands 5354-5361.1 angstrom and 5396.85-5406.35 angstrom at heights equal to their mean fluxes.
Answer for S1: 0.6 angstrom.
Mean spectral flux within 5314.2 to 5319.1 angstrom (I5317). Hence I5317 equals 6.12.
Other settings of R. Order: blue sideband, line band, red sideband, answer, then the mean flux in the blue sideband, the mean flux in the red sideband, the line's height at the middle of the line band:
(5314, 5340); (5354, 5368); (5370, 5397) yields -0.15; 6.34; 6.69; 6.55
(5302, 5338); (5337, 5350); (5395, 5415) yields -0.10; 6.49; 6.21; 6.41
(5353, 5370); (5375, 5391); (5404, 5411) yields 0.06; 7.45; 6.49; 7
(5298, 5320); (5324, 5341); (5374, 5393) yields 0.09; 6.9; 6.67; 6.83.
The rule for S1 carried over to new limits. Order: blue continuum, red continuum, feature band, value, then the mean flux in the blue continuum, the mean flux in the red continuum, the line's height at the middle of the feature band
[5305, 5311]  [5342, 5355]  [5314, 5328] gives 1.7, 7.5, 6.85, 7.3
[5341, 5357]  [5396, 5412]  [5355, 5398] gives -2.3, 6.9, 6.19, 6.54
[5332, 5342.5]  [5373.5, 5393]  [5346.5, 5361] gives -0.5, 6.85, 6.64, 6.78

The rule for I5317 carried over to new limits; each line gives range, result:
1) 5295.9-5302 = 6.88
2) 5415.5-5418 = 6.7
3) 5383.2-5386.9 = 6.89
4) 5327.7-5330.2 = 3.88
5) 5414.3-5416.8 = 6.59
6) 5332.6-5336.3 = 6.82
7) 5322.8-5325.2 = 6.23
